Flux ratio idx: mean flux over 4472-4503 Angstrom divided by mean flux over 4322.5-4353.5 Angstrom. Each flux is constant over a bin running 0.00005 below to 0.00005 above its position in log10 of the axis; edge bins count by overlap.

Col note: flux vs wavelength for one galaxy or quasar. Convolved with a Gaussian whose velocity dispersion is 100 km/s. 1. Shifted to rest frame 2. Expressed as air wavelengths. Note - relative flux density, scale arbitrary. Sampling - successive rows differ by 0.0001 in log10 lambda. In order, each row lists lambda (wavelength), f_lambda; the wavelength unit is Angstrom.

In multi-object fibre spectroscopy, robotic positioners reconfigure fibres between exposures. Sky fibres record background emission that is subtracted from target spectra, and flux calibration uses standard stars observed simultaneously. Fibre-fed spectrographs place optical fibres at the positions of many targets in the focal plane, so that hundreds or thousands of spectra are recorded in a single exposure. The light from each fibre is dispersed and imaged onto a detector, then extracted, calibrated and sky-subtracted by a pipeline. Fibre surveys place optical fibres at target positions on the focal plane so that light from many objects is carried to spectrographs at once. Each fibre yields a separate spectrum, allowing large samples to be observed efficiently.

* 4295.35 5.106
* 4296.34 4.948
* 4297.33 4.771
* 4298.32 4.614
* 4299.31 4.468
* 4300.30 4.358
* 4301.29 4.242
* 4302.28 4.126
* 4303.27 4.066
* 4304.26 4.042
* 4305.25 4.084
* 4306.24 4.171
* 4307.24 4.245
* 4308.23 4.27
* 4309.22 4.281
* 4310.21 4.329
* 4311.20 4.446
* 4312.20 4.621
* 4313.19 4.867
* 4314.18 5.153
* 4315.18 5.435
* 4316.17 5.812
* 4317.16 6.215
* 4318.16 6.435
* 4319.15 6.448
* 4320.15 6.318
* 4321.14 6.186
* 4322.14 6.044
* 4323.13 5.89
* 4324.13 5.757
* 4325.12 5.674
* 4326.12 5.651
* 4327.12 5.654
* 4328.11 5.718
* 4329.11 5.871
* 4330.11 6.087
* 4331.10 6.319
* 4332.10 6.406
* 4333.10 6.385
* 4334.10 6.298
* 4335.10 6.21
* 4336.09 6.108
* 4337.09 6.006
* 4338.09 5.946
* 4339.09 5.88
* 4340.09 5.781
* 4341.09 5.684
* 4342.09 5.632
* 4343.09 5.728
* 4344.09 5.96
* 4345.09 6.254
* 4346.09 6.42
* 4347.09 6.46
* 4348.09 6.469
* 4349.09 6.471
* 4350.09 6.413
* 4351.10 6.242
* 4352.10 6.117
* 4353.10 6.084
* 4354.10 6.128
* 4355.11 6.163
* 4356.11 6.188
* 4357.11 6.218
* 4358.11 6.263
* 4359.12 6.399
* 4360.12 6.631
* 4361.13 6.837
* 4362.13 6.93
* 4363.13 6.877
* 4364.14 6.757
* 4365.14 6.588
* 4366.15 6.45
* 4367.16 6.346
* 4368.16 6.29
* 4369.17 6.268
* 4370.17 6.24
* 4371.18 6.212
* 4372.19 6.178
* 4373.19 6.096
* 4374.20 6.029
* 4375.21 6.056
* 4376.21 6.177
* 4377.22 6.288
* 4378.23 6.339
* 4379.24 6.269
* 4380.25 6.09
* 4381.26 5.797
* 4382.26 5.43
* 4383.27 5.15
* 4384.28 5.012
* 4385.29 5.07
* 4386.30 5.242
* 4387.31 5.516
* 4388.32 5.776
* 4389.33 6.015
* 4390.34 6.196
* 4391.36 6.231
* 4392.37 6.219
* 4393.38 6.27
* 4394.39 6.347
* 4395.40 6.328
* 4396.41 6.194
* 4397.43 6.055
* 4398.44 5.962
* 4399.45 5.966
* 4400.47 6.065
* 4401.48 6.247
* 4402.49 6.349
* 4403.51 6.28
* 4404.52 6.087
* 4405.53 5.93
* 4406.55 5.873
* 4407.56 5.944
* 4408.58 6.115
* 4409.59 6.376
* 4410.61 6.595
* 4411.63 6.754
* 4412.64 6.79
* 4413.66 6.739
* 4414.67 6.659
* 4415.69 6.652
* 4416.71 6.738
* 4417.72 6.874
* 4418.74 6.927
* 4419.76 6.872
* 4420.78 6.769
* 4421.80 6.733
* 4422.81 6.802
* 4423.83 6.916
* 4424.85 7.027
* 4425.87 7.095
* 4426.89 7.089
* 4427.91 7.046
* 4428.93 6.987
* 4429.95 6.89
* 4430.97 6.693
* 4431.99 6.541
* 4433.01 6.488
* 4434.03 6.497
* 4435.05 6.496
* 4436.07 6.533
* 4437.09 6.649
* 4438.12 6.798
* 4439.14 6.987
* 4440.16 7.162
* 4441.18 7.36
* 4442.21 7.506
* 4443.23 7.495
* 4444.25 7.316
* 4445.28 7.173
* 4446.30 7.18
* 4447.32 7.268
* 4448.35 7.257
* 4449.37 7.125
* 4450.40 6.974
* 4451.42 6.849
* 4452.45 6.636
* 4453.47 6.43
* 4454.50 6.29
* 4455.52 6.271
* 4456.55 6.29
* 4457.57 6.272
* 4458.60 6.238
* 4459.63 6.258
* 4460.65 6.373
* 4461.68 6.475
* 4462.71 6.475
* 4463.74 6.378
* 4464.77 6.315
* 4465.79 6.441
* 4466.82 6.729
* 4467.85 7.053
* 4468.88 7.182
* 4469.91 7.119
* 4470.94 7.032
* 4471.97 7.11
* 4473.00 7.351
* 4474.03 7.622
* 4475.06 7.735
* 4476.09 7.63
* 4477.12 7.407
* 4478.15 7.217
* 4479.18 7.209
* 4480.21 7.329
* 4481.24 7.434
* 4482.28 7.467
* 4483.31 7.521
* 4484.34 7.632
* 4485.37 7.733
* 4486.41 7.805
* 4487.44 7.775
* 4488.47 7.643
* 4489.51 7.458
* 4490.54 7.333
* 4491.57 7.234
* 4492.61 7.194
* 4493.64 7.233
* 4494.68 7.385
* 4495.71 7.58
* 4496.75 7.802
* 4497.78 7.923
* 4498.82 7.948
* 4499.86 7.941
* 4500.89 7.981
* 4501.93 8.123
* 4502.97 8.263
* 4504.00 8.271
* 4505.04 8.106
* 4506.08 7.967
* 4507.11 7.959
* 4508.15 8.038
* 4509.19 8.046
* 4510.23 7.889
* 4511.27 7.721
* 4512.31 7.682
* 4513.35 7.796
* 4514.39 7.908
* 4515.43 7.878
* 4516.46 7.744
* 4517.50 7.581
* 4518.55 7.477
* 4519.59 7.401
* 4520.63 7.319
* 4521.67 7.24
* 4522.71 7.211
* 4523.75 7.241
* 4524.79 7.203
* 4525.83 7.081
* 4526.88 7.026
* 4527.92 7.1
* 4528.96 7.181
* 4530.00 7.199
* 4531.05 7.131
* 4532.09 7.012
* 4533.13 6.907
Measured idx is 1.25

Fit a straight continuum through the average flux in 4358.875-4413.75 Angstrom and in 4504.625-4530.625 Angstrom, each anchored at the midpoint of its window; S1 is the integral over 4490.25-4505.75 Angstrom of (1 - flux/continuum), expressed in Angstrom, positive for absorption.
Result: -0.88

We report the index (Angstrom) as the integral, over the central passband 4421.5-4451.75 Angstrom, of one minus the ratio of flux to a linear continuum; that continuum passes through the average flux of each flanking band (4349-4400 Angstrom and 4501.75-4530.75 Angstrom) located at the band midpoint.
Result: -0.8 Angstrom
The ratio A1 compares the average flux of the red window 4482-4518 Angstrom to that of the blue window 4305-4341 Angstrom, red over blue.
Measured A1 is 1.4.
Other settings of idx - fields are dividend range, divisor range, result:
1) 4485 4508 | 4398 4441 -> 1.18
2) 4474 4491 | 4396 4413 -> 1.21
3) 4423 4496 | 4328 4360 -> 1.14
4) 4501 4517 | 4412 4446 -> 1.16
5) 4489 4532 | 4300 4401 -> 1.30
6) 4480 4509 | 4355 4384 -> 1.24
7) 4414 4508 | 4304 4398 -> 1.21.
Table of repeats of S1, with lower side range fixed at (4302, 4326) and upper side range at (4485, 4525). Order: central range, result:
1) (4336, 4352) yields -1.6 Angstrom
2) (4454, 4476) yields 1.3 Angstrom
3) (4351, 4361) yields -1.0 Angstrom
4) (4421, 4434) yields -0.4 Angstrom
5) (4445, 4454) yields 0.0 Angstrom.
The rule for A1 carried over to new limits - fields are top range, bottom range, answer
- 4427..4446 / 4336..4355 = 1.14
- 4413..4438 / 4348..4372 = 1.06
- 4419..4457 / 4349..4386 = 1.11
